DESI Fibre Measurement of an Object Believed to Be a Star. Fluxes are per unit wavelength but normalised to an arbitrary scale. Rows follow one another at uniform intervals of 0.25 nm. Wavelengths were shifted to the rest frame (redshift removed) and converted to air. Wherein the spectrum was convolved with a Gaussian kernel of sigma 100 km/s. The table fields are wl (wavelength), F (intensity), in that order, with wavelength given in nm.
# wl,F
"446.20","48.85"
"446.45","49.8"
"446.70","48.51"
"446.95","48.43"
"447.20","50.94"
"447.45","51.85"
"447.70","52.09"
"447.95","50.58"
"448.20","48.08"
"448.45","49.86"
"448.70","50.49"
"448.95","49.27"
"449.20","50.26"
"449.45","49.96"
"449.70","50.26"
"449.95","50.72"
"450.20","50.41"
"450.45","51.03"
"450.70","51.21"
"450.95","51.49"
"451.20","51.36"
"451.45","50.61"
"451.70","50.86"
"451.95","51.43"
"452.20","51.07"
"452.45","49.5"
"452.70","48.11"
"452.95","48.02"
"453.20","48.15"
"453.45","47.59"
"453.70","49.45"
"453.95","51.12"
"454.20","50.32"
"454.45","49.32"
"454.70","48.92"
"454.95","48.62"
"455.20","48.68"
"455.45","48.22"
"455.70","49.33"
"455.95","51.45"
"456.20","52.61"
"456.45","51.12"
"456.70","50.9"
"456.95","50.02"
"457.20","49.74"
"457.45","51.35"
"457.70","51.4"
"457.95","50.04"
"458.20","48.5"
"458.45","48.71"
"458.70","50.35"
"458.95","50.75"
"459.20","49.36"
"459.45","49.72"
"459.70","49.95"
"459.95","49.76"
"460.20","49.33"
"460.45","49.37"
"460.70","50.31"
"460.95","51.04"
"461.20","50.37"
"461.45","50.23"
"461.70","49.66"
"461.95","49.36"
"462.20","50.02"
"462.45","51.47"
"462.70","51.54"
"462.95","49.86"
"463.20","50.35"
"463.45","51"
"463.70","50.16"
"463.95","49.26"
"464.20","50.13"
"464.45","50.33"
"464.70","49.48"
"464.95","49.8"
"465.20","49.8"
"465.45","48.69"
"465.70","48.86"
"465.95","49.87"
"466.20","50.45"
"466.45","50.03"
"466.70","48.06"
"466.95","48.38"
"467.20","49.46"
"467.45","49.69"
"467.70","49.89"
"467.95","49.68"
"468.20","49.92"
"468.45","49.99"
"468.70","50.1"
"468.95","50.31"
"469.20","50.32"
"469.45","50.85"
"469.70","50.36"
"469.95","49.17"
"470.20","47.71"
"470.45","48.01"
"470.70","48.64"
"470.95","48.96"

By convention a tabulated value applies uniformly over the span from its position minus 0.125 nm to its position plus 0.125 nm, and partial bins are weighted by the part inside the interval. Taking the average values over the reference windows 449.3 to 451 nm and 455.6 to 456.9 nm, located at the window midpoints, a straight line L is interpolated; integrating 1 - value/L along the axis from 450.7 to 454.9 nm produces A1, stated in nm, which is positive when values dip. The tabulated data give 0.08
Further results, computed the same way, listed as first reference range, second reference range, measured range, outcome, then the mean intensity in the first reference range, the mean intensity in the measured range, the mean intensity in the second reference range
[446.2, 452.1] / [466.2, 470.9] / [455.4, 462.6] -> -0.04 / 50.4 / 50.2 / 49.5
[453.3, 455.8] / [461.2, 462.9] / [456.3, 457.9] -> -0.04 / 49.1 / 50.8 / 50.4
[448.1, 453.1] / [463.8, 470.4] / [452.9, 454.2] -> 0.03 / 50.2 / 49.1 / 49.6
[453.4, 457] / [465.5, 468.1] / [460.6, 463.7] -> -0.05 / 49.9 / 50.4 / 49.4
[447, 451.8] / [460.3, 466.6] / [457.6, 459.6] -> 0.02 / 50.6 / 49.8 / 50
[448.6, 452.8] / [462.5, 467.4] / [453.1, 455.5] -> 0.06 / 50.5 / 49.1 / 49.8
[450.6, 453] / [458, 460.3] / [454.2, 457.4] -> 0.00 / 50.4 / 50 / 49.6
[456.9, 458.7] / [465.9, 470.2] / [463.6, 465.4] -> 0.00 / 50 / 49.8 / 49.7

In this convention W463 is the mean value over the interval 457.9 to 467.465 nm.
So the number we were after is 49.8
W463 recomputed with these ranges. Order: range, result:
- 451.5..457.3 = 49.8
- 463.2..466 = 49.8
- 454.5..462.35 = 50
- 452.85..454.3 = 49.1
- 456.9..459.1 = 50.1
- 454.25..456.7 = 49.9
